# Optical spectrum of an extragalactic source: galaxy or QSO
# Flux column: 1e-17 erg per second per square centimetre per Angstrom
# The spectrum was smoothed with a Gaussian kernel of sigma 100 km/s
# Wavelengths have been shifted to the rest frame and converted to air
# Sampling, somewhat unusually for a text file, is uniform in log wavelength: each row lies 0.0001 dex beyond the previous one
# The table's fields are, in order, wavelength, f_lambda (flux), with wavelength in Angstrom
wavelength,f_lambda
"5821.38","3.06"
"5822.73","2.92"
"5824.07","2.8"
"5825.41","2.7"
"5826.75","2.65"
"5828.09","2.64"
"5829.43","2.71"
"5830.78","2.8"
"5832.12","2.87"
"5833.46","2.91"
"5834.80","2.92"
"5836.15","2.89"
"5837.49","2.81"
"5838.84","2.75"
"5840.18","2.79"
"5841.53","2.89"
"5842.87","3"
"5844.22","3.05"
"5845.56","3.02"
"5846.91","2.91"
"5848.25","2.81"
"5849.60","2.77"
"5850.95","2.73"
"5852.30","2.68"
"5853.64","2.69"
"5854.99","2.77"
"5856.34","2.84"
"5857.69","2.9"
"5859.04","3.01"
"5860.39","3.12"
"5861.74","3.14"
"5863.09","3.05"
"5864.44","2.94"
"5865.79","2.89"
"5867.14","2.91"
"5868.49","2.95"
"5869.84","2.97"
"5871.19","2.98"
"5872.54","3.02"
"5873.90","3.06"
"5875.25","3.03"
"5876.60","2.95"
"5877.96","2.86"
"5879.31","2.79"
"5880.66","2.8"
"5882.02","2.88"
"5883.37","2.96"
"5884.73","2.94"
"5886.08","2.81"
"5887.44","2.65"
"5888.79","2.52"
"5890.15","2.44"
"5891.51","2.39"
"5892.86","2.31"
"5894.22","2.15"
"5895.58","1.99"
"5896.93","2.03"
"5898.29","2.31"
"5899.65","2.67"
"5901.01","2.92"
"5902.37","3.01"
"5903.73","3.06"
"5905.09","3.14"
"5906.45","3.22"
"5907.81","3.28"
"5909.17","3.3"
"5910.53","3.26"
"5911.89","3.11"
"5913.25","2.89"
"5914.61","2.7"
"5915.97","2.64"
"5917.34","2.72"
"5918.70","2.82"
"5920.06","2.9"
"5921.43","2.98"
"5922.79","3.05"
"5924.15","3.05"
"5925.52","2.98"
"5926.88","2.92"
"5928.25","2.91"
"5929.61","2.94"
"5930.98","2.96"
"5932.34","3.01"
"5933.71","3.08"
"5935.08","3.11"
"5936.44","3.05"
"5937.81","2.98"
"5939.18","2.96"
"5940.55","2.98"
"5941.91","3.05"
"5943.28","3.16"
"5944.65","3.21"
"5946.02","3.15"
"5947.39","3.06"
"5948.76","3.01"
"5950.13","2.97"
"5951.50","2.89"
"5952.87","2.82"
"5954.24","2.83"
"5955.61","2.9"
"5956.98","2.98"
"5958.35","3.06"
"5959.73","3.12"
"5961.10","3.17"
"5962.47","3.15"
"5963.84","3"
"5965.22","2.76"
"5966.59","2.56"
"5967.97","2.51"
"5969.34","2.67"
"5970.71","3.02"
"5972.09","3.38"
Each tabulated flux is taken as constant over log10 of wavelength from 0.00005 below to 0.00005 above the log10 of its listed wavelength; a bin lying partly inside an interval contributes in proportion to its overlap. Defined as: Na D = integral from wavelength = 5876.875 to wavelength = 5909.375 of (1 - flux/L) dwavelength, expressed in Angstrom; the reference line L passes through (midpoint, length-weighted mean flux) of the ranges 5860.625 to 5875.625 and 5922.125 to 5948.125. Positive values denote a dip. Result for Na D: 3.1 Angstrom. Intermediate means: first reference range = 3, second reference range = 3.03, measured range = 2.72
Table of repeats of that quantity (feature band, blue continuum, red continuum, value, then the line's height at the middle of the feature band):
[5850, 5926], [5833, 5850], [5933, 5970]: 2.1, 2.92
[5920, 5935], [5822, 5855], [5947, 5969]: -0.5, 2.89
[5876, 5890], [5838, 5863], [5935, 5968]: 0.6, 2.92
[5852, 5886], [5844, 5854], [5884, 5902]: -3.3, 2.67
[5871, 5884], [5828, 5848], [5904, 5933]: 0.0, 2.93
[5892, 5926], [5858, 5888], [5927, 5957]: 1.8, 2.97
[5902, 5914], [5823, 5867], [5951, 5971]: -1.1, 2.88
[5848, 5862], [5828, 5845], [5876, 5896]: -0.4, 2.77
